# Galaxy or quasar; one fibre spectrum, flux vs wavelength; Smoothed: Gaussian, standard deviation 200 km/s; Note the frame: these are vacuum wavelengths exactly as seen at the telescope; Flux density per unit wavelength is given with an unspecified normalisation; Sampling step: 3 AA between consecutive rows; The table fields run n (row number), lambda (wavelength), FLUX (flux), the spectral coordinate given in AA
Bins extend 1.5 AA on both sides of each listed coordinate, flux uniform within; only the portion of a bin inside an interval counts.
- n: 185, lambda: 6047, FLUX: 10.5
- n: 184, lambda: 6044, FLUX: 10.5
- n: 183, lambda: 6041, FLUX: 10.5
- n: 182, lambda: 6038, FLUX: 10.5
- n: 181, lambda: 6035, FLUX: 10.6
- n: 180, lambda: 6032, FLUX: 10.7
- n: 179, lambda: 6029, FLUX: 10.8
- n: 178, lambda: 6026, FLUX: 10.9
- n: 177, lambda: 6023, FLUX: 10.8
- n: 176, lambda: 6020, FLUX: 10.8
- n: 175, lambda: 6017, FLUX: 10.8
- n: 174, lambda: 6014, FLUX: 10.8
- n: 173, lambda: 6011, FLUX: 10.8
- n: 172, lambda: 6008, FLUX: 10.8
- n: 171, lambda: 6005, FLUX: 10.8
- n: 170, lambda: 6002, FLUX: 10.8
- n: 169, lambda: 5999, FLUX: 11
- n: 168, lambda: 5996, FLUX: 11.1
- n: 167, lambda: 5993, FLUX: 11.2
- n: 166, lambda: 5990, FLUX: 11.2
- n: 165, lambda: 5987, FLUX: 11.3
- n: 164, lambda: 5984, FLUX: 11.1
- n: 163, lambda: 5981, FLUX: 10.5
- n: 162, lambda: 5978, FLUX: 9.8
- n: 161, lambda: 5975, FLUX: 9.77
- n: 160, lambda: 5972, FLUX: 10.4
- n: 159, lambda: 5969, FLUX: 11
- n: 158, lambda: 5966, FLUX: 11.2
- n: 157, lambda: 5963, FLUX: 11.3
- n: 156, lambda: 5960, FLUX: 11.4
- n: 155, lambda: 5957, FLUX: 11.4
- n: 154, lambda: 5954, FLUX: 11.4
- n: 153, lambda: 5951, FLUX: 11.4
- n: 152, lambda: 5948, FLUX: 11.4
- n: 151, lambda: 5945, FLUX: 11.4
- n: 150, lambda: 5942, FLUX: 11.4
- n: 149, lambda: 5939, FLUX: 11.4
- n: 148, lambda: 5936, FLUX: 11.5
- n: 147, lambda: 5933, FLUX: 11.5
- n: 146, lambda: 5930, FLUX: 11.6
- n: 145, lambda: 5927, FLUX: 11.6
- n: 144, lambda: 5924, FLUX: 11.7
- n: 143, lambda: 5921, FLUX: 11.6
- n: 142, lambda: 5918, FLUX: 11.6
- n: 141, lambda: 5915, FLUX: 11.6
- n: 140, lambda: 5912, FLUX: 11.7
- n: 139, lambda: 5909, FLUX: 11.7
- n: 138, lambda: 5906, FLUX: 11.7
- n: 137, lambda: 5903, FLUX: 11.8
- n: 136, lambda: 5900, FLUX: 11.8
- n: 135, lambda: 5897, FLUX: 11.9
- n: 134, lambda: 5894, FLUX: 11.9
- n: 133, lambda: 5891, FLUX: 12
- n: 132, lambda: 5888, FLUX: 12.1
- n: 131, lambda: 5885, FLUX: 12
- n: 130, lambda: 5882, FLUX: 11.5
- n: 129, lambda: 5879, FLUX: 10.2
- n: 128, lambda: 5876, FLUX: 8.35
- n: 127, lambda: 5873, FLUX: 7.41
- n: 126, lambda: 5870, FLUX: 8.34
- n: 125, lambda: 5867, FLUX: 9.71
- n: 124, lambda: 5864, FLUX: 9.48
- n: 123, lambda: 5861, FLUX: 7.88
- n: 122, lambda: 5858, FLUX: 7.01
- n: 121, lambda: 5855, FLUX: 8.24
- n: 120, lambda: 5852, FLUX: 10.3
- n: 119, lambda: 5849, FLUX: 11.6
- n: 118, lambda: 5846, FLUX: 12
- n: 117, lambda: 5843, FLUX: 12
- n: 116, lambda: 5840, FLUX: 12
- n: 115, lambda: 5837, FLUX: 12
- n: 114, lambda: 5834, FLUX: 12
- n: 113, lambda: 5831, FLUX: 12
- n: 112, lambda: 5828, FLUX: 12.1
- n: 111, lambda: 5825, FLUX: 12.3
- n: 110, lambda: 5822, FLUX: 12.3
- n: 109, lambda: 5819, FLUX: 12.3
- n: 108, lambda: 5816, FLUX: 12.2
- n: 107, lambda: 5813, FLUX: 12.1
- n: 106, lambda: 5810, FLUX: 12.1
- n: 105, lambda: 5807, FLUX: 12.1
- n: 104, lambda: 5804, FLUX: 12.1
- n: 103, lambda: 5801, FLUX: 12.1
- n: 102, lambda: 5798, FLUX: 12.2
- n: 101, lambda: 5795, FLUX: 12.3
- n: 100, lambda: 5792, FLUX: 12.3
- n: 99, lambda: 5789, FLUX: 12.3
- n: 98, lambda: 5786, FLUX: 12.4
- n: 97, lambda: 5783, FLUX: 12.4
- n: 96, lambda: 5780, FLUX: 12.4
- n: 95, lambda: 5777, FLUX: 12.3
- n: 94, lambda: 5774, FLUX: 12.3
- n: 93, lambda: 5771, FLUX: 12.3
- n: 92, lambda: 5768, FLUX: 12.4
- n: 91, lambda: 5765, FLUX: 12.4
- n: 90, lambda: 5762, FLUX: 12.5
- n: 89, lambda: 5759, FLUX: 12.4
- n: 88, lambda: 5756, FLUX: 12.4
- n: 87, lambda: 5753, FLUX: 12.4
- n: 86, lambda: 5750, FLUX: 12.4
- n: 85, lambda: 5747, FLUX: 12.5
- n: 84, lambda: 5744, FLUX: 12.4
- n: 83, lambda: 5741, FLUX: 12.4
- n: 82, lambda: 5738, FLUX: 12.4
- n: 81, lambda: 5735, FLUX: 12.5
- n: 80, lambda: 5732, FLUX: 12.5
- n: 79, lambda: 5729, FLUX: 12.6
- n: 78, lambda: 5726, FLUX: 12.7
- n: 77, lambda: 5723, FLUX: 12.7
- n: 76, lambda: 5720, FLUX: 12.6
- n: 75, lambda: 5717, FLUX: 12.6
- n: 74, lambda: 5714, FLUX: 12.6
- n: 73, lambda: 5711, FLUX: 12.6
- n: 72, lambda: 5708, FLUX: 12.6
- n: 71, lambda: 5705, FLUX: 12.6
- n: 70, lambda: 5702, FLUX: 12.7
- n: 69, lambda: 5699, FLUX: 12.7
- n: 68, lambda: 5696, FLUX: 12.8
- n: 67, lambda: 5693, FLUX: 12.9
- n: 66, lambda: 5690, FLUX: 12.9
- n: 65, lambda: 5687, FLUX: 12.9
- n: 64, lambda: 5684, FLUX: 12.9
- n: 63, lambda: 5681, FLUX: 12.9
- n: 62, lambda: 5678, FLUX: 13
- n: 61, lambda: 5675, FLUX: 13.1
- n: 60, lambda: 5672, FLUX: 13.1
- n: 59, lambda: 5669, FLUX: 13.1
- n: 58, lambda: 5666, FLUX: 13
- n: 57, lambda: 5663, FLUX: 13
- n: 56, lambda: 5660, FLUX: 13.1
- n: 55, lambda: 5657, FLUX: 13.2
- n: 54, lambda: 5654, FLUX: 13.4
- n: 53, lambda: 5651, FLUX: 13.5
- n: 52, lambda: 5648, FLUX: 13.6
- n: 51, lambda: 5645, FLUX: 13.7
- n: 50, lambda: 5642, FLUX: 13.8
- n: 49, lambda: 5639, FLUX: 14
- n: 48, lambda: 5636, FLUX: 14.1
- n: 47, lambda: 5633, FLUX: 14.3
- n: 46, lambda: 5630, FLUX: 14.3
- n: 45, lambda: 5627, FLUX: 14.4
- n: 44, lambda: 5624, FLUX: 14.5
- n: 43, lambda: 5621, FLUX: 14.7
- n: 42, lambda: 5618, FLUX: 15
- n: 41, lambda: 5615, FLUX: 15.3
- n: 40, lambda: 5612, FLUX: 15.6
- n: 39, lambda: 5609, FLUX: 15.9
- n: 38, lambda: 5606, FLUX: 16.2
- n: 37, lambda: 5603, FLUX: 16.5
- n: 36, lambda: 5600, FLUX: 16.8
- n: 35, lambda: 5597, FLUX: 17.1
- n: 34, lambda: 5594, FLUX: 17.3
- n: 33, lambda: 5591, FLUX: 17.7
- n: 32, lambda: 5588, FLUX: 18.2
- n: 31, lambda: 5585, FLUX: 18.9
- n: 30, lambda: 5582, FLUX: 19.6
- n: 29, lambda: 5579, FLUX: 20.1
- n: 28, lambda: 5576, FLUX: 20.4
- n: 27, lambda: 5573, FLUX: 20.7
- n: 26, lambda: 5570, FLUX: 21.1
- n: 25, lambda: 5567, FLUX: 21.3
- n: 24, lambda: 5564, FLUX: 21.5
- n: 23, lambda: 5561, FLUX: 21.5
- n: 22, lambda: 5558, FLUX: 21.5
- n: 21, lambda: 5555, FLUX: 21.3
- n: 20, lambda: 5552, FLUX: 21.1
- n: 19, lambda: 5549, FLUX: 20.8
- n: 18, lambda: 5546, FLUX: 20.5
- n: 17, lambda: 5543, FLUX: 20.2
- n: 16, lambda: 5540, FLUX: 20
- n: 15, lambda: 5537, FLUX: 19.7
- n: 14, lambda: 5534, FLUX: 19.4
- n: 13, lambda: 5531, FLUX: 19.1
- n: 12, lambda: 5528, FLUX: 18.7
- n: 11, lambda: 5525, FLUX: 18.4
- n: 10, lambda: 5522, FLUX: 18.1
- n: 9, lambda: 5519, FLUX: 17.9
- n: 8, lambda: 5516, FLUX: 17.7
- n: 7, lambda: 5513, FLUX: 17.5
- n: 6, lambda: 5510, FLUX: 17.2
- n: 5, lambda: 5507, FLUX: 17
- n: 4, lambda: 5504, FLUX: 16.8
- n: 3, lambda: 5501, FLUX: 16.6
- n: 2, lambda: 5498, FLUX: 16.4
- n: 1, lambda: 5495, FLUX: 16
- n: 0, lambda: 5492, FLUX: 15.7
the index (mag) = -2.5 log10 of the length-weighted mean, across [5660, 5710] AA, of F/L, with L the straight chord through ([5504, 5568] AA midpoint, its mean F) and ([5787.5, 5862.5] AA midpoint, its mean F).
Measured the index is 0.19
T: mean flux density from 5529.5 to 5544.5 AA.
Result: 19.7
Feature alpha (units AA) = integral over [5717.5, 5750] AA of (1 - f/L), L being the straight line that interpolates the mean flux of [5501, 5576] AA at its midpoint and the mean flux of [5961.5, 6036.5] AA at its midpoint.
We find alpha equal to 6.8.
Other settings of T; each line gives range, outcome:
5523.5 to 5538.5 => 19.1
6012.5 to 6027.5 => 10.8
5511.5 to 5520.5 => 17.7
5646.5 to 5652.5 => 13.5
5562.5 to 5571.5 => 21.3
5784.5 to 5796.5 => 12.3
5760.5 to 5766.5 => 12.5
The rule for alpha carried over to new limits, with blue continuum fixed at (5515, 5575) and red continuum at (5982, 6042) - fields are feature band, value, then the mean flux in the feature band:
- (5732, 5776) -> 9.7 AA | 12.4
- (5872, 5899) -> 4.9 AA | 10.9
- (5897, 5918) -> 1.9 AA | 11.7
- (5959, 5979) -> 1.7 AA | 10.7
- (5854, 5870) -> 6.2 AA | 8.46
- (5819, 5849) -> 4.8 AA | 12.1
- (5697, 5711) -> 3.5 AA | 12.6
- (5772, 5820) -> 9.1 AA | 12.2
